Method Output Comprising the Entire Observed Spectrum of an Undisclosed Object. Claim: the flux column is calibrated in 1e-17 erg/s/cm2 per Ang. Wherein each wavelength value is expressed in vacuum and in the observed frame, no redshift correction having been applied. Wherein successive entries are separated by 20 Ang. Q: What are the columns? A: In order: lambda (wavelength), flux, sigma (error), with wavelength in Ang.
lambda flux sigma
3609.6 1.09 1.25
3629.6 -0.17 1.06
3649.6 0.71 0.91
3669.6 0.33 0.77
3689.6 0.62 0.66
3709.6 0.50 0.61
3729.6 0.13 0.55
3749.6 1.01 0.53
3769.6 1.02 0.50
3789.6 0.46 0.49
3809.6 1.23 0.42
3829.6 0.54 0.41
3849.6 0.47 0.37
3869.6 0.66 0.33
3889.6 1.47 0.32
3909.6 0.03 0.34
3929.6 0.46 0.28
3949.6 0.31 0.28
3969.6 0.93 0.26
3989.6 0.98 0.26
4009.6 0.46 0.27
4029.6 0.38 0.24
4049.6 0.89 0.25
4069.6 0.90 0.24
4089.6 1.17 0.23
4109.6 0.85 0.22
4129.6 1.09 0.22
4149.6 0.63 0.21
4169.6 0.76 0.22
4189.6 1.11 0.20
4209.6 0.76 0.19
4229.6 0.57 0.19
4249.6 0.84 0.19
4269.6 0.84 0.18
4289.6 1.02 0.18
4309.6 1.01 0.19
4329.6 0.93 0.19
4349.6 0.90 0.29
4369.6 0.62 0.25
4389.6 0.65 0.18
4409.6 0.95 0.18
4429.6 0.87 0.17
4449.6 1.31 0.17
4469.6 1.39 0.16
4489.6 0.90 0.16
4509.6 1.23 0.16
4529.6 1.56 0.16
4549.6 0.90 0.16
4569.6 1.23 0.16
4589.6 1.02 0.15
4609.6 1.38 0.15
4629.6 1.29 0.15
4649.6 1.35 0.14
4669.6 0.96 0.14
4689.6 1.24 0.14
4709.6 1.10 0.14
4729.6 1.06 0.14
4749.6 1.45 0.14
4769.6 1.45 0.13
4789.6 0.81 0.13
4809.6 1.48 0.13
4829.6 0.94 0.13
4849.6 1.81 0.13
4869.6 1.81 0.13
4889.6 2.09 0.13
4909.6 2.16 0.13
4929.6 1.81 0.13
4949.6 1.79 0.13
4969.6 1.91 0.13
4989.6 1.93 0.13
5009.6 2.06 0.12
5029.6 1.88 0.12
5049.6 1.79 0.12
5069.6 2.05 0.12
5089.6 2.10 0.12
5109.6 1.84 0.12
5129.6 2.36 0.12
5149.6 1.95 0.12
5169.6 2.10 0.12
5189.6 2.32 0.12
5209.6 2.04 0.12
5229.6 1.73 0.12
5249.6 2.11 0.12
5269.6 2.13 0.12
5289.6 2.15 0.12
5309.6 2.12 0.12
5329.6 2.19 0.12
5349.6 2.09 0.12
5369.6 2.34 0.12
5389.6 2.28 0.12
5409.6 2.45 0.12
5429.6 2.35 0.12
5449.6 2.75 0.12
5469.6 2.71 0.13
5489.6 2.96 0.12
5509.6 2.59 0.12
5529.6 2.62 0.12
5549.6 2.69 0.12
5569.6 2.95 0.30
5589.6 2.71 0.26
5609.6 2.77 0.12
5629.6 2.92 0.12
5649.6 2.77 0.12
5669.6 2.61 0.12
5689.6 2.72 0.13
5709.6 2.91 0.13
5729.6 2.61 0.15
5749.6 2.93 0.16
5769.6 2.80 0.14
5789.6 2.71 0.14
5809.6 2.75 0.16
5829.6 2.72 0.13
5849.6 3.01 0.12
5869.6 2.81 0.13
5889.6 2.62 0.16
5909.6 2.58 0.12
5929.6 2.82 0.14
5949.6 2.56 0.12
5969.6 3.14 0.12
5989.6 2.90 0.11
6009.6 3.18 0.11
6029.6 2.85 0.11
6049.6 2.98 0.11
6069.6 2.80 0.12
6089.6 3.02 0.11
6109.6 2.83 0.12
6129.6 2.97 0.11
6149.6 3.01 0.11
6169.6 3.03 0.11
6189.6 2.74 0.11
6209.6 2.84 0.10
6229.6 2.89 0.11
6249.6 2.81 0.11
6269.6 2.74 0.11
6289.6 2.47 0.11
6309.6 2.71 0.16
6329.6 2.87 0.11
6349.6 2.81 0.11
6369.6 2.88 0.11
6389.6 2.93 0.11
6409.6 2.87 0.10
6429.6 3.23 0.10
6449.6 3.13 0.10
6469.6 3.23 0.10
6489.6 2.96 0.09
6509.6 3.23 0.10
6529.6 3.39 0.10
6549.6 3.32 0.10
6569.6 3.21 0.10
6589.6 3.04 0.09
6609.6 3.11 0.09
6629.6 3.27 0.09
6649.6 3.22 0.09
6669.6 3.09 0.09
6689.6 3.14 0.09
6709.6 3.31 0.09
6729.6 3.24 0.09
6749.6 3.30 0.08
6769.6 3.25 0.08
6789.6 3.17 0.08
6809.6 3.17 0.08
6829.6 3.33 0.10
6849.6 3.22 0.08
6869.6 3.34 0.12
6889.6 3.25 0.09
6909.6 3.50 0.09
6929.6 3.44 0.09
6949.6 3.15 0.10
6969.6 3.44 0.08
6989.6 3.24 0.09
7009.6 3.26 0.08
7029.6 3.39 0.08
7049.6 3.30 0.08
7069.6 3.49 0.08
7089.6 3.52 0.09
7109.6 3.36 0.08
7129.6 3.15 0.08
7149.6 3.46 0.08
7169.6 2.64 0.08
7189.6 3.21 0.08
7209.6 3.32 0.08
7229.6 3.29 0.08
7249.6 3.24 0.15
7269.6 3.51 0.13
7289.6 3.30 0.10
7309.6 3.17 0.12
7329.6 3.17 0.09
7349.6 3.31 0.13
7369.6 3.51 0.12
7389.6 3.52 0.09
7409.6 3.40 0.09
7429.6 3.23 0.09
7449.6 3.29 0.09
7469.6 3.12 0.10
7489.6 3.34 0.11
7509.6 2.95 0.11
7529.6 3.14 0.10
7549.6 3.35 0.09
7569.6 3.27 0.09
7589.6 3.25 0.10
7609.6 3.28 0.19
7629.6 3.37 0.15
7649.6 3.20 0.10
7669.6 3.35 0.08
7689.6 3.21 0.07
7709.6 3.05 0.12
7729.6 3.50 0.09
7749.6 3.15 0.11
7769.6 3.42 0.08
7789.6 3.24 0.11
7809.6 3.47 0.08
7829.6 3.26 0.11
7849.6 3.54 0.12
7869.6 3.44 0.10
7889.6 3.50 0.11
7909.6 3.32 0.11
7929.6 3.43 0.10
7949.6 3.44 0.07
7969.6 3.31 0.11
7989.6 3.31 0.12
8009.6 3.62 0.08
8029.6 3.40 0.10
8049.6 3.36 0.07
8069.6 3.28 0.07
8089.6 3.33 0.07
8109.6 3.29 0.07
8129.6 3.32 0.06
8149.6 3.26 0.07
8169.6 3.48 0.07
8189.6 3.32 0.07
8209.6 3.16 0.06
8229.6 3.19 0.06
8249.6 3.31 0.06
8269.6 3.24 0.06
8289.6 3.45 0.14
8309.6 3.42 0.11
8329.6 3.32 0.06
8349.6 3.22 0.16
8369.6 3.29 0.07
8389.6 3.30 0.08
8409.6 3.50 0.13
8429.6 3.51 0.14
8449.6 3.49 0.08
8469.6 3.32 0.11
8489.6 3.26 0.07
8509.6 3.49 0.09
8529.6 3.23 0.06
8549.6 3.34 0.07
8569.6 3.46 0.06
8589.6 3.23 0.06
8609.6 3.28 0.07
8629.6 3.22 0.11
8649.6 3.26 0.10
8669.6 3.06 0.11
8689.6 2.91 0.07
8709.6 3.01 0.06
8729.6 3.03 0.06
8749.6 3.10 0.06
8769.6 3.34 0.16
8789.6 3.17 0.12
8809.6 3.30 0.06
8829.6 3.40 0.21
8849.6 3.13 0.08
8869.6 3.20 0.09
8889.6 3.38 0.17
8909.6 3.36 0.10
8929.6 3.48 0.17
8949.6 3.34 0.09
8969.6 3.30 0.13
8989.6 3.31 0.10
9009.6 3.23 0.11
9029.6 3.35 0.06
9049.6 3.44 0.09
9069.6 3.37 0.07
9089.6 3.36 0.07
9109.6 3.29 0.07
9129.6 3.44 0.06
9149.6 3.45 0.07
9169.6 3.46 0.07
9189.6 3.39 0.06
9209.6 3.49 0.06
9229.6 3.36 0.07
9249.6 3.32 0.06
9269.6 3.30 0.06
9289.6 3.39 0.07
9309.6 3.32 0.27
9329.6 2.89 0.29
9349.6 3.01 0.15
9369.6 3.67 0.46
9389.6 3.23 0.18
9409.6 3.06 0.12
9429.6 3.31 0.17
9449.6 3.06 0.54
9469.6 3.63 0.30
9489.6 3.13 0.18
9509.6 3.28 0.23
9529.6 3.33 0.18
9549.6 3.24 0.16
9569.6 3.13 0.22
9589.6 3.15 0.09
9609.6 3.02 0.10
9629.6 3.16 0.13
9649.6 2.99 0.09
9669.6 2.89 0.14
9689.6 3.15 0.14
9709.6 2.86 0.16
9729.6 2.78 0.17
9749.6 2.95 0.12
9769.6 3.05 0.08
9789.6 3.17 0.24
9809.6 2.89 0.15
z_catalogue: 0.217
